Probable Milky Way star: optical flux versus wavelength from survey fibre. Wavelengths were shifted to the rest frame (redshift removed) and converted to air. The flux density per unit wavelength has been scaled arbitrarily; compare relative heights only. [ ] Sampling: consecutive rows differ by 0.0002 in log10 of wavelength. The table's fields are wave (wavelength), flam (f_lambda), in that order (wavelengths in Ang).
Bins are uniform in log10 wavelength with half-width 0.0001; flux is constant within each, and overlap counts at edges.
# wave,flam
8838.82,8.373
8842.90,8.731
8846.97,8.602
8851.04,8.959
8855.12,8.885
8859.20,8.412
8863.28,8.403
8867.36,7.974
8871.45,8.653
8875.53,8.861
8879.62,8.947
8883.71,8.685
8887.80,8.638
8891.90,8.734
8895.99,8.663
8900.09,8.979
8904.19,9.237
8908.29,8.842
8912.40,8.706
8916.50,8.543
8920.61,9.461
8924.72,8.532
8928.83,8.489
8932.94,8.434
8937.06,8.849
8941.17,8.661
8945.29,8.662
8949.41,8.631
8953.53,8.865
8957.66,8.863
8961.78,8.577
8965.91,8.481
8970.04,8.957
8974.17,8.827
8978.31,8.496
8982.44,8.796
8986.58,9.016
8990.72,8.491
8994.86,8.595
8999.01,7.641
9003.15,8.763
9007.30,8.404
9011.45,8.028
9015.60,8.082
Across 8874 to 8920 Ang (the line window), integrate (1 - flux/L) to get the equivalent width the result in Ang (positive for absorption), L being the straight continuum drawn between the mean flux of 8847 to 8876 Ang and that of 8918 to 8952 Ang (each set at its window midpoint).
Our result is -0.95 Ang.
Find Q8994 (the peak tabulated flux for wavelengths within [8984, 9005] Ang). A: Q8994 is 9.016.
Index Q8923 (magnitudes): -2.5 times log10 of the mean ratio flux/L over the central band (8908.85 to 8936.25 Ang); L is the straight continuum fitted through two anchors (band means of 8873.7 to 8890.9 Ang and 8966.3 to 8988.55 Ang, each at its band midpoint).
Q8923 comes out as 0.009 mag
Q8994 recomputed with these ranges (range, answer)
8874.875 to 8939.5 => 9.461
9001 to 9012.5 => 8.763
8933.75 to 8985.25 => 8.957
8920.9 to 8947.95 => 8.849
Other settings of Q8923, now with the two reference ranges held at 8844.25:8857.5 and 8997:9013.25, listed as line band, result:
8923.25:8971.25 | -0.03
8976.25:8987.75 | -0.06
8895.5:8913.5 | -0.04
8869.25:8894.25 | -0.01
